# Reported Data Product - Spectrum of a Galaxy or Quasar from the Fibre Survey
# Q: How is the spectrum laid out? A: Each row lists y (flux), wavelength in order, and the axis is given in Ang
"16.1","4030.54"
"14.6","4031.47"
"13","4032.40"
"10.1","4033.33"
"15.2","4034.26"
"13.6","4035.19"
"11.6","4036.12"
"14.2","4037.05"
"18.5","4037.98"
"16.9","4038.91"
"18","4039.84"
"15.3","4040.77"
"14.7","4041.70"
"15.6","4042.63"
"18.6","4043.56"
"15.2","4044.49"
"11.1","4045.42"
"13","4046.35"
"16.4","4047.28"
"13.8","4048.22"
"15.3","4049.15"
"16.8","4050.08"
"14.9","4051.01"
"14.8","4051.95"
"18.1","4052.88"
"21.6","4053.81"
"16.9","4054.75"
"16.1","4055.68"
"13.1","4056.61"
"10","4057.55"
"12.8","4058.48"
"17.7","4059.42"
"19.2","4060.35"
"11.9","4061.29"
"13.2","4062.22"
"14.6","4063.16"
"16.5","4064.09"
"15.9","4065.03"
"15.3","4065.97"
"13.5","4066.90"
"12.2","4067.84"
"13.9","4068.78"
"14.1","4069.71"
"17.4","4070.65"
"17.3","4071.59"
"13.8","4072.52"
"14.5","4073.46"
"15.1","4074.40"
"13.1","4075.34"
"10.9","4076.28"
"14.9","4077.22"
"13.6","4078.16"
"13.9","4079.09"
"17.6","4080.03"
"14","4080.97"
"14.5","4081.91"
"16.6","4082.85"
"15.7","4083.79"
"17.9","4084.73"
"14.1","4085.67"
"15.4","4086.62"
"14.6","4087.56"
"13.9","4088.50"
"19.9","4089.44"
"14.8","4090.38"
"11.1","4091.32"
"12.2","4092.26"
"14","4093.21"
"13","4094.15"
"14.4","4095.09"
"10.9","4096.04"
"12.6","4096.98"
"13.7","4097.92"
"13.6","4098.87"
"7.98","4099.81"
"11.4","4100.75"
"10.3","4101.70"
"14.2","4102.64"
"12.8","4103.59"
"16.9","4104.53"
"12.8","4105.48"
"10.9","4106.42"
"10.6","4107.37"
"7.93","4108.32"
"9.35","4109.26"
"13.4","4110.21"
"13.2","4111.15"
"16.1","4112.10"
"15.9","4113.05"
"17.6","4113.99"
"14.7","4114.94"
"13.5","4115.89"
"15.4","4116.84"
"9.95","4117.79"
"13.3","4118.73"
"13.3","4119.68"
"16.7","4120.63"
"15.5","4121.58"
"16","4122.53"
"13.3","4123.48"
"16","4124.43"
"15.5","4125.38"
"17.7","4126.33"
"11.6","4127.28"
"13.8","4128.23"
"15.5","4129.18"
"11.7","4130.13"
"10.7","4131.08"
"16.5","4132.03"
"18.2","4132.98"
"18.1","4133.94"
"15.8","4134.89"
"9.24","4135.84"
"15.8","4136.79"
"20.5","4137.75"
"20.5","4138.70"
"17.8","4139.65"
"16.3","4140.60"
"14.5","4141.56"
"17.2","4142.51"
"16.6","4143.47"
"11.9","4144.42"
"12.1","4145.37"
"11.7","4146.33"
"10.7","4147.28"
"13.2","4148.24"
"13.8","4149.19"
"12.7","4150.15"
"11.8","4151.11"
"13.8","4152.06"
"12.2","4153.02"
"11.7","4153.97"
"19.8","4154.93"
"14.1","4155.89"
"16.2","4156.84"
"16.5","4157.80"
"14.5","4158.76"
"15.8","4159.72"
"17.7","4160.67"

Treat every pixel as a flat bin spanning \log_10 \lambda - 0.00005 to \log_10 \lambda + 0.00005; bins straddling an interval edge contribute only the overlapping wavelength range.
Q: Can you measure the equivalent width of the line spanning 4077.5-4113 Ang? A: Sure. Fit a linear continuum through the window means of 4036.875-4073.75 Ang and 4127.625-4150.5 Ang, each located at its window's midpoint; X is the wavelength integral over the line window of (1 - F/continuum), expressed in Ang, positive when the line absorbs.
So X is 3.6 Ang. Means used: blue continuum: 15.3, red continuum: 14.8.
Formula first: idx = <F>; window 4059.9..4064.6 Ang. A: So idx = 15.1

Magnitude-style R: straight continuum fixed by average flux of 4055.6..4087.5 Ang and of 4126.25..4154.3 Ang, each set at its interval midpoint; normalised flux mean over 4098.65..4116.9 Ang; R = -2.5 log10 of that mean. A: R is 0.13 mag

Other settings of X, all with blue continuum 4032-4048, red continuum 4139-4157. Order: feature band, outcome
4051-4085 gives -1.04 Ang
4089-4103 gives 1.48 Ang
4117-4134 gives -0.35 Ang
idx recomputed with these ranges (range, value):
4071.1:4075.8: 14.8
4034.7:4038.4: 14.4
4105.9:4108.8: 9.87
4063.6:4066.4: 15.9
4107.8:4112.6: 12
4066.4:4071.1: 14.2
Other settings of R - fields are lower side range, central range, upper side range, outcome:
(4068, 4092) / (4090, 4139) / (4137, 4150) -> 0.09 mag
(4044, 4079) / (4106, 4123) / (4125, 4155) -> 0.09 mag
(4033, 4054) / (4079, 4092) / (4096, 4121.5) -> -0.11 mag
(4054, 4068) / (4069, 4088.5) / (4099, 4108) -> -0.10 mag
